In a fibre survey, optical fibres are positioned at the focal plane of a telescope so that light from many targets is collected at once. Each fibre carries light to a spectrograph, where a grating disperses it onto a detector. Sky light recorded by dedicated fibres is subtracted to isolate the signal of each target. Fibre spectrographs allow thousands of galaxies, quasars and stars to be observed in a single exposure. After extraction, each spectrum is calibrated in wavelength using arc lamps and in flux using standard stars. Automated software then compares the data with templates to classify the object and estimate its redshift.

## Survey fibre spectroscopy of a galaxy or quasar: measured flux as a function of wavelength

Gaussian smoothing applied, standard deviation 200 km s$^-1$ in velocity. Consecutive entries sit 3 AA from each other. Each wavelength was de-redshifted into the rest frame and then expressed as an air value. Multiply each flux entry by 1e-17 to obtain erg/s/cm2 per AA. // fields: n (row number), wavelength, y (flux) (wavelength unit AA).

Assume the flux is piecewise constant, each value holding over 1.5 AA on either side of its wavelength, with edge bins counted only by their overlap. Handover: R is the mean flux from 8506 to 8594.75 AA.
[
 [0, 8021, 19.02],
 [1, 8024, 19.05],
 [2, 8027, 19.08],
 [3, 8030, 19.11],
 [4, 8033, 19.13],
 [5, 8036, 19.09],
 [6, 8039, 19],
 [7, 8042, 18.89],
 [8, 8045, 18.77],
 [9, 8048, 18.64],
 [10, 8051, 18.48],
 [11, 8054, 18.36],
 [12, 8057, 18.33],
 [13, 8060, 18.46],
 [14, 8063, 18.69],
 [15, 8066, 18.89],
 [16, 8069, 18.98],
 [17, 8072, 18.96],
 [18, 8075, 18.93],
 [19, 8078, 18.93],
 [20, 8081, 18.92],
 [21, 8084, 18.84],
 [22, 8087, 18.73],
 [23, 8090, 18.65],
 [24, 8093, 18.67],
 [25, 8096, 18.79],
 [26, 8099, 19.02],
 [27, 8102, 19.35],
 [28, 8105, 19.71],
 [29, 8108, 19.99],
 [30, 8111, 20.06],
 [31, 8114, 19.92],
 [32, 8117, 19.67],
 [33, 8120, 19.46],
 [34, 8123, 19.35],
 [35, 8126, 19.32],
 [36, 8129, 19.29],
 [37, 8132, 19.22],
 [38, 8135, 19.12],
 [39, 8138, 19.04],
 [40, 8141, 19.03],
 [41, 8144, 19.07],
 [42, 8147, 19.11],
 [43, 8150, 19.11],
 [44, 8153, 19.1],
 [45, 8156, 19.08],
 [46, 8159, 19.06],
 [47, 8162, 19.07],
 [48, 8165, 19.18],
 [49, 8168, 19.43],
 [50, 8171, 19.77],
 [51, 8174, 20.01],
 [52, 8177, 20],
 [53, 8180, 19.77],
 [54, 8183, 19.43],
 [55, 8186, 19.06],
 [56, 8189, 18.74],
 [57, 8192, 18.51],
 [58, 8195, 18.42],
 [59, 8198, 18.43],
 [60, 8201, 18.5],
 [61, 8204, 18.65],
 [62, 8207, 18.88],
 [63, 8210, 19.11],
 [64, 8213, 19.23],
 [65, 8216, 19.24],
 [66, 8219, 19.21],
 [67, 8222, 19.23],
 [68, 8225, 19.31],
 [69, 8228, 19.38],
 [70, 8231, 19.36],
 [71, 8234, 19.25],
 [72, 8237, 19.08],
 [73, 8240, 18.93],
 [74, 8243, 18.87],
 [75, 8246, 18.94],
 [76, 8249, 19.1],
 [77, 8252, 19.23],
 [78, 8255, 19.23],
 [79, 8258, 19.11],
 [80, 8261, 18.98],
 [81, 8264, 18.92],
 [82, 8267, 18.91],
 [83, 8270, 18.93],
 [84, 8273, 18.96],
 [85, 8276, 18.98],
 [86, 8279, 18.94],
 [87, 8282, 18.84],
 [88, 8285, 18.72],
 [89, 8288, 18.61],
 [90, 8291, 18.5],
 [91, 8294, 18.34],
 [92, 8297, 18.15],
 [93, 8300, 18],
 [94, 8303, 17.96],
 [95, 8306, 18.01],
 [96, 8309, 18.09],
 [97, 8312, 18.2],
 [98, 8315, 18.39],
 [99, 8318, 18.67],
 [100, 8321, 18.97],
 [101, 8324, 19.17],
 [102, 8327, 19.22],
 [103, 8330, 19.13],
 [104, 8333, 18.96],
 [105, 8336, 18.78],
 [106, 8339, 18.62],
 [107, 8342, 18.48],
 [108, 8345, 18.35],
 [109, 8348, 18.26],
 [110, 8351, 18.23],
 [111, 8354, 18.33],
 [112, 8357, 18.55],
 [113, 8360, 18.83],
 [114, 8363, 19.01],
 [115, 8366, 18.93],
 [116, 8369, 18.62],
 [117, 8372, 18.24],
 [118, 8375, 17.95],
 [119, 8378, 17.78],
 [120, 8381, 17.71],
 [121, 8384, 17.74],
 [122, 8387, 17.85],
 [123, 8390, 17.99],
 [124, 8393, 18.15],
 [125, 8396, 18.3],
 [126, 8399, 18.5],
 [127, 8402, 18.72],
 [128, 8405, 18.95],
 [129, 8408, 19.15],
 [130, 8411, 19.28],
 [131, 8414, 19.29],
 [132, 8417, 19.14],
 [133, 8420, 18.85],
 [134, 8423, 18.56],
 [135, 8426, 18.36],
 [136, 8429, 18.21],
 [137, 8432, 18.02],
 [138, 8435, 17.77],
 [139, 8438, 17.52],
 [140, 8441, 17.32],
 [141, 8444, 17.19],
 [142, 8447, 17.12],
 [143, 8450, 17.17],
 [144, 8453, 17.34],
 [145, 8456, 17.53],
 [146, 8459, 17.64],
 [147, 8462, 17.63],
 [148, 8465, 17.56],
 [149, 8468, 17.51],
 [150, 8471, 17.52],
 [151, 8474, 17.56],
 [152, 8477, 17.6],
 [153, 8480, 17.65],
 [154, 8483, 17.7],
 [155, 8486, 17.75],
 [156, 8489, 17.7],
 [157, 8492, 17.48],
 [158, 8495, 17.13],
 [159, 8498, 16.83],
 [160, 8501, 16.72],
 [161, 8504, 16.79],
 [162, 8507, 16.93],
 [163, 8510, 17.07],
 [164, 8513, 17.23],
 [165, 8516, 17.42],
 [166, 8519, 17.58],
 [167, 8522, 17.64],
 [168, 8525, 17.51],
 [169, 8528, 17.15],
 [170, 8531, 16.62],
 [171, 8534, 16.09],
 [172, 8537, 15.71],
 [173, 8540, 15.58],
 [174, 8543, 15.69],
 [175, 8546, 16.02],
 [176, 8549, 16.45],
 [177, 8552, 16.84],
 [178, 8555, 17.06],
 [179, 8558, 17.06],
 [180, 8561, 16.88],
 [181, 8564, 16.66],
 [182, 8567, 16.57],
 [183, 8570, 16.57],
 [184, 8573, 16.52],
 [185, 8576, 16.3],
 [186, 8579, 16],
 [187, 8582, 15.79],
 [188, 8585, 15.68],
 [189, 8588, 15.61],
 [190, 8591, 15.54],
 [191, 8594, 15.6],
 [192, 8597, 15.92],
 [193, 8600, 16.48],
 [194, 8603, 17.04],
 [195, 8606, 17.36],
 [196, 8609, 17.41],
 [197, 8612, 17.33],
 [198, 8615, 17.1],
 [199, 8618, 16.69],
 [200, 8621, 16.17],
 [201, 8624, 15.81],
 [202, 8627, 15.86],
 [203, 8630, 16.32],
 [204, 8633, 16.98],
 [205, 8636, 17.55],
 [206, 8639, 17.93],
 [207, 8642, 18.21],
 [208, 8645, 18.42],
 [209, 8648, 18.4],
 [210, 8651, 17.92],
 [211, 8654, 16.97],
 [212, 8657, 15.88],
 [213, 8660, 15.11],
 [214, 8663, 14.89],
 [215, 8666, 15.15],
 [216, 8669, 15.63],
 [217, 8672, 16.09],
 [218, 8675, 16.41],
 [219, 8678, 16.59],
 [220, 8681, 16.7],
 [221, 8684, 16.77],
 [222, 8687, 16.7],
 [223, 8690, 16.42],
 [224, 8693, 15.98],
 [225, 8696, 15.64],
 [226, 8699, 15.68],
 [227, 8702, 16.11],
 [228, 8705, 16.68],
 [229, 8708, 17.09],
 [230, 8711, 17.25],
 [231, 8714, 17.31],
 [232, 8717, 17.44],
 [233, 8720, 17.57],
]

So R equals 16.5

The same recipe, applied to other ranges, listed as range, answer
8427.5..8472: 17.5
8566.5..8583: 16.3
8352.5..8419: 18.5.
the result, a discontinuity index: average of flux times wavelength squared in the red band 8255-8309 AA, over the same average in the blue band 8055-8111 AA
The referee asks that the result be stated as 1.0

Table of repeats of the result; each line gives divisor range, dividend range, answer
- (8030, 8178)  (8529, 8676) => 0.97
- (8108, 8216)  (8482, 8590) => 0.95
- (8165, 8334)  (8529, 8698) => 0.95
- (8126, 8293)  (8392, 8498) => 1.00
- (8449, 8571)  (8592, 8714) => 1.01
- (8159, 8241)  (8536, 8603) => 0.93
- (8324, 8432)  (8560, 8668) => 0.94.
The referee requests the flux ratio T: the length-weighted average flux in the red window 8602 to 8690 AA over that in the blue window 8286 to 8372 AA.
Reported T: 0.90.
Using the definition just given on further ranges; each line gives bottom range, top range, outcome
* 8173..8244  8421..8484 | 0.92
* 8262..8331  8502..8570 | 0.90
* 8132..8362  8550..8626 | 0.87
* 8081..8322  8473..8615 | 0.88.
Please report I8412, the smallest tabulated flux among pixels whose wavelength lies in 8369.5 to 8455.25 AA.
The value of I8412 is 17.12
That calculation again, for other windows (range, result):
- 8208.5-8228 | 19.11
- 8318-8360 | 18.23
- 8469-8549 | 15.58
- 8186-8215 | 18.42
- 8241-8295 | 18.34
